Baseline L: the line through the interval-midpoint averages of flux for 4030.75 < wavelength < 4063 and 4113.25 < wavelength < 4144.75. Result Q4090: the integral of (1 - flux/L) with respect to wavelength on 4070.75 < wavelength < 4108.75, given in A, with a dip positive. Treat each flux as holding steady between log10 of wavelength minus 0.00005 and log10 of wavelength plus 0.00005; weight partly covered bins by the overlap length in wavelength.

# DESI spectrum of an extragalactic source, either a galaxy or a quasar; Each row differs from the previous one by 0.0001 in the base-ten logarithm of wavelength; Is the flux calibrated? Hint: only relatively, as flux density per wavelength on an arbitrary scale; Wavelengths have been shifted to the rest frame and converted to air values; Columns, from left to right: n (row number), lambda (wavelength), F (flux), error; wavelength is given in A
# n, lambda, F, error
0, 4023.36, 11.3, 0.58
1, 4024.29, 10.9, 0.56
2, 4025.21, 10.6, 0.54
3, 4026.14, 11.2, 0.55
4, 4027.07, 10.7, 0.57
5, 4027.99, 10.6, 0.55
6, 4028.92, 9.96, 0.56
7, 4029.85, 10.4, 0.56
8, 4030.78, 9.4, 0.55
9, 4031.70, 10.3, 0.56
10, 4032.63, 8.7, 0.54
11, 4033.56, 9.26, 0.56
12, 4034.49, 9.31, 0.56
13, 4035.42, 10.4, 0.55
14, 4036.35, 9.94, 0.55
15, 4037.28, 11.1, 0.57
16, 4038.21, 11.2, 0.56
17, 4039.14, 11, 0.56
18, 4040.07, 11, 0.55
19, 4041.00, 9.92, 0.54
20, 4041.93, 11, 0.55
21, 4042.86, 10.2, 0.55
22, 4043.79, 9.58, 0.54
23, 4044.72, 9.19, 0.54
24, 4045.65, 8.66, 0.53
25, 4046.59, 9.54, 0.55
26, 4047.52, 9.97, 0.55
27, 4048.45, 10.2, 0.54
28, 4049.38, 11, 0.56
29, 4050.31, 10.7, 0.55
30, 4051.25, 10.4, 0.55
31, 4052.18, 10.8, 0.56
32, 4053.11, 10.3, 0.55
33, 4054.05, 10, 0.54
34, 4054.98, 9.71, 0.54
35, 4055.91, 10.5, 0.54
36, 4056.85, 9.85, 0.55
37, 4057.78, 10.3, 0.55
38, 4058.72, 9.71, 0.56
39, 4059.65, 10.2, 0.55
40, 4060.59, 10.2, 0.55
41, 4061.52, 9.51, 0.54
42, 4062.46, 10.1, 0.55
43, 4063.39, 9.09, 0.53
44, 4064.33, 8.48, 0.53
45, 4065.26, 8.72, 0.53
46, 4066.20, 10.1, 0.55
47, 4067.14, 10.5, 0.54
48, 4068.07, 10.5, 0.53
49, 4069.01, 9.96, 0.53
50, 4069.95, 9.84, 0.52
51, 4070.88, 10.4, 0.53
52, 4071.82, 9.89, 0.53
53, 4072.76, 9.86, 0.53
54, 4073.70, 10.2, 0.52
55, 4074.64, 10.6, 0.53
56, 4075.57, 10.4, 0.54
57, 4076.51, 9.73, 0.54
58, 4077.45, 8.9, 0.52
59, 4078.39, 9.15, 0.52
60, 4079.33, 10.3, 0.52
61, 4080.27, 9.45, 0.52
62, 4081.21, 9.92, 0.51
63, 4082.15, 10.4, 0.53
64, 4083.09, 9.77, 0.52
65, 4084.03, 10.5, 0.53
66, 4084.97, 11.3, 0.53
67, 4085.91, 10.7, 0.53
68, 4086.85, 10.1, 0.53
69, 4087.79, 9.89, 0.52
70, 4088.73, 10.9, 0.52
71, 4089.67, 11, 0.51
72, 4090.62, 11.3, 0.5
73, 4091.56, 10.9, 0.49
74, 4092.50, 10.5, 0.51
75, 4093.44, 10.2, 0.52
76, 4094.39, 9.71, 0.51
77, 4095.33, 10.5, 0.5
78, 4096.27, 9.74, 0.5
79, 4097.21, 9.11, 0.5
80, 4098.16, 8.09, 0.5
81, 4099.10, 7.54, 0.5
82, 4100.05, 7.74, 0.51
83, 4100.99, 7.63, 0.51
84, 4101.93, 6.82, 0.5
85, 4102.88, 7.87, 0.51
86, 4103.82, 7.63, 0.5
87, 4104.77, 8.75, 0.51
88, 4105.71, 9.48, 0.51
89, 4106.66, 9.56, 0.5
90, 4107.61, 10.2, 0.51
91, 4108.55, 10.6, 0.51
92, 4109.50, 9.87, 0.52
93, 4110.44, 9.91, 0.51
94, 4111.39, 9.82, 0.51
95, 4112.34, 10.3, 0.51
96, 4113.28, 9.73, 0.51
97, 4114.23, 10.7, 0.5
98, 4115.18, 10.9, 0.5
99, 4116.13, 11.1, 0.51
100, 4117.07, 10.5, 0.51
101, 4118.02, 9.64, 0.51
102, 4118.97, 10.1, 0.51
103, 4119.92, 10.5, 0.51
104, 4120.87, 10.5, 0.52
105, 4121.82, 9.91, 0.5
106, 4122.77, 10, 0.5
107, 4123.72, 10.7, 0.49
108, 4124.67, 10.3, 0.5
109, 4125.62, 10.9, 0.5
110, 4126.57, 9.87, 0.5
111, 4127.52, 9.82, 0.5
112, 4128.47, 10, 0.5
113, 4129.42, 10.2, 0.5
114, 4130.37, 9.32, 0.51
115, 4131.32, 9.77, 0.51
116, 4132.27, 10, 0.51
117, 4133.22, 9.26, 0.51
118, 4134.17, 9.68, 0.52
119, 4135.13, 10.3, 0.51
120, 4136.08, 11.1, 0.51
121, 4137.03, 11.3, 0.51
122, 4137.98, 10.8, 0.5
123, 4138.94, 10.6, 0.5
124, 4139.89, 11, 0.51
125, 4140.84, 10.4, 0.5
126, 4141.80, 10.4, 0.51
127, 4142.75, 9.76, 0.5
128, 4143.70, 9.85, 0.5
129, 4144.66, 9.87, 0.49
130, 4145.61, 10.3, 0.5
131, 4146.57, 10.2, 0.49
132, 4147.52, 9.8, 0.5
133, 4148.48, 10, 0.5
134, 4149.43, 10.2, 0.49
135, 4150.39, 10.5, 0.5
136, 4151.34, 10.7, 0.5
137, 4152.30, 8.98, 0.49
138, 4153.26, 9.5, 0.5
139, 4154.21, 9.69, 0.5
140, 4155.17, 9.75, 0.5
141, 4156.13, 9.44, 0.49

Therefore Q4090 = 1.9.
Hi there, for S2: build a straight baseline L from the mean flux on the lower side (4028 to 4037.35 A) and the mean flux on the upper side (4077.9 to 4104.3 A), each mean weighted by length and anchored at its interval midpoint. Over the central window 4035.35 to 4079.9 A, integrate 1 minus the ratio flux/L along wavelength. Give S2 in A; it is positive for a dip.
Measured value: -1.41 A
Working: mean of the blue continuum 9.86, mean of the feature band 10.1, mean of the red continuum 9.59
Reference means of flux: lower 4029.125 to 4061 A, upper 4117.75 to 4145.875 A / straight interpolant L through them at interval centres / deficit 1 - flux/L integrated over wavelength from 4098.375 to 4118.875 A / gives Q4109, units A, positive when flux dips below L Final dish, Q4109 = 1.7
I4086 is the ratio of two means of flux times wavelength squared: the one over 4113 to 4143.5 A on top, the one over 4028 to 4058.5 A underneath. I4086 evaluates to 1.1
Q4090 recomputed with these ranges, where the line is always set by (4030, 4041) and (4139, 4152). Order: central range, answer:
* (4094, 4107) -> 2.1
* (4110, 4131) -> 0.0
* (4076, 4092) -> -0.1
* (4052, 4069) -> 0.4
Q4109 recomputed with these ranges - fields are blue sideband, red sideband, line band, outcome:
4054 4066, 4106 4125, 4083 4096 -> -0.7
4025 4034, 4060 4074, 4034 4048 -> -0.2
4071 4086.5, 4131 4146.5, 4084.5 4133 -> 1.6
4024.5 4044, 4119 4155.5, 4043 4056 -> 0.3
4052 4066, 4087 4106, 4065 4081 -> -0.5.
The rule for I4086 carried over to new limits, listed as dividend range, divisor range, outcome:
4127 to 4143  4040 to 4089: 1.06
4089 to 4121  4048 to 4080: 0.99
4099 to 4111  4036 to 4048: 0.89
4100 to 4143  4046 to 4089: 1.01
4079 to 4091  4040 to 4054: 1.05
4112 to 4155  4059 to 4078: 1.07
